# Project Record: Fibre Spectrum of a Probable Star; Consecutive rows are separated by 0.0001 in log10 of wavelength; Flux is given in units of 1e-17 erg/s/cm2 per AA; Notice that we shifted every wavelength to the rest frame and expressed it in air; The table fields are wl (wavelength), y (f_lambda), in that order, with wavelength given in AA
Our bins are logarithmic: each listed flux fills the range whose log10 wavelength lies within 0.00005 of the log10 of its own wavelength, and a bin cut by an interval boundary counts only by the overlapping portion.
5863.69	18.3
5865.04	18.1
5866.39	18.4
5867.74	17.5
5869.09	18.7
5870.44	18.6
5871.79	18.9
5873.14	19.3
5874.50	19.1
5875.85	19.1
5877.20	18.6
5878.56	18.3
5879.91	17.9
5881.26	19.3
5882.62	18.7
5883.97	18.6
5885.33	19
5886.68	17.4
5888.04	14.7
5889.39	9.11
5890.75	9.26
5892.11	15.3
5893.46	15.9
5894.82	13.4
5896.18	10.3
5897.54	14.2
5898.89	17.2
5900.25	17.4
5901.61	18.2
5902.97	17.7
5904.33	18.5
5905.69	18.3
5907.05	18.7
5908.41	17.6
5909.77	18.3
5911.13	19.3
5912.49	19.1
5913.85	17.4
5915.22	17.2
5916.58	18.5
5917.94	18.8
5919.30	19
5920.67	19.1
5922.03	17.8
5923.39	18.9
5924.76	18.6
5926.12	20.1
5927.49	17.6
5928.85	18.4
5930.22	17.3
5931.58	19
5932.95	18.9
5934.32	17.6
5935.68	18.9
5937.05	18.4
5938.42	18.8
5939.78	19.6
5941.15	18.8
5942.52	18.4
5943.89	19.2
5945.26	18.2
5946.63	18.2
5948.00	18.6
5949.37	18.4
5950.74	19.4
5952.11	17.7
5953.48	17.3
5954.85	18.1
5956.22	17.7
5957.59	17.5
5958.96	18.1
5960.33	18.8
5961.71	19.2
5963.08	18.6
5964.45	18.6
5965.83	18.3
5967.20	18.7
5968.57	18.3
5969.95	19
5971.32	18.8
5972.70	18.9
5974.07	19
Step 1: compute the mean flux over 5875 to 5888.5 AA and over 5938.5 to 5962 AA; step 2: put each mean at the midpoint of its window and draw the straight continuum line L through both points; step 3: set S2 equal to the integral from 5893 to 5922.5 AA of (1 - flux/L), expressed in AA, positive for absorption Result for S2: 1.5 AA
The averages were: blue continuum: 18.2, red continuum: 18.4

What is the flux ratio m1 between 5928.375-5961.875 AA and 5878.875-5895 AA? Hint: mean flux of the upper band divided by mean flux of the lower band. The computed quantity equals 1.16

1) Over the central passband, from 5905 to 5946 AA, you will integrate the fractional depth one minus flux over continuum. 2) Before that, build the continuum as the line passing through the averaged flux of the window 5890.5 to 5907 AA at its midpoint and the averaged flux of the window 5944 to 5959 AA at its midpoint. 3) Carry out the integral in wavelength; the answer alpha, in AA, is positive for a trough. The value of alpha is -3.8 AA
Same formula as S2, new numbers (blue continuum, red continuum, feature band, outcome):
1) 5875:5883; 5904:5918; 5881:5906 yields 3.6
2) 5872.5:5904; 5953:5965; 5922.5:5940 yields -1.1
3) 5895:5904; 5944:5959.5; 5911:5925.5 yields -1.6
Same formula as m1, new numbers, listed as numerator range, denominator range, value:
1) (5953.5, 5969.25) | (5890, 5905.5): 1.20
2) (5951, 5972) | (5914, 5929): 0.99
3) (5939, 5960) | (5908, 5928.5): 0.99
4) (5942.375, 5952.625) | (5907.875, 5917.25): 1.02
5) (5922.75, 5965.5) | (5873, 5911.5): 1.10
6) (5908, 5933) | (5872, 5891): 1.07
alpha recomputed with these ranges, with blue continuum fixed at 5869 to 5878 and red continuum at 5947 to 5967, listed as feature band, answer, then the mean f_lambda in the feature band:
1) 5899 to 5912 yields 0.34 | 18.2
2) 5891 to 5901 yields 2.21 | 14.6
